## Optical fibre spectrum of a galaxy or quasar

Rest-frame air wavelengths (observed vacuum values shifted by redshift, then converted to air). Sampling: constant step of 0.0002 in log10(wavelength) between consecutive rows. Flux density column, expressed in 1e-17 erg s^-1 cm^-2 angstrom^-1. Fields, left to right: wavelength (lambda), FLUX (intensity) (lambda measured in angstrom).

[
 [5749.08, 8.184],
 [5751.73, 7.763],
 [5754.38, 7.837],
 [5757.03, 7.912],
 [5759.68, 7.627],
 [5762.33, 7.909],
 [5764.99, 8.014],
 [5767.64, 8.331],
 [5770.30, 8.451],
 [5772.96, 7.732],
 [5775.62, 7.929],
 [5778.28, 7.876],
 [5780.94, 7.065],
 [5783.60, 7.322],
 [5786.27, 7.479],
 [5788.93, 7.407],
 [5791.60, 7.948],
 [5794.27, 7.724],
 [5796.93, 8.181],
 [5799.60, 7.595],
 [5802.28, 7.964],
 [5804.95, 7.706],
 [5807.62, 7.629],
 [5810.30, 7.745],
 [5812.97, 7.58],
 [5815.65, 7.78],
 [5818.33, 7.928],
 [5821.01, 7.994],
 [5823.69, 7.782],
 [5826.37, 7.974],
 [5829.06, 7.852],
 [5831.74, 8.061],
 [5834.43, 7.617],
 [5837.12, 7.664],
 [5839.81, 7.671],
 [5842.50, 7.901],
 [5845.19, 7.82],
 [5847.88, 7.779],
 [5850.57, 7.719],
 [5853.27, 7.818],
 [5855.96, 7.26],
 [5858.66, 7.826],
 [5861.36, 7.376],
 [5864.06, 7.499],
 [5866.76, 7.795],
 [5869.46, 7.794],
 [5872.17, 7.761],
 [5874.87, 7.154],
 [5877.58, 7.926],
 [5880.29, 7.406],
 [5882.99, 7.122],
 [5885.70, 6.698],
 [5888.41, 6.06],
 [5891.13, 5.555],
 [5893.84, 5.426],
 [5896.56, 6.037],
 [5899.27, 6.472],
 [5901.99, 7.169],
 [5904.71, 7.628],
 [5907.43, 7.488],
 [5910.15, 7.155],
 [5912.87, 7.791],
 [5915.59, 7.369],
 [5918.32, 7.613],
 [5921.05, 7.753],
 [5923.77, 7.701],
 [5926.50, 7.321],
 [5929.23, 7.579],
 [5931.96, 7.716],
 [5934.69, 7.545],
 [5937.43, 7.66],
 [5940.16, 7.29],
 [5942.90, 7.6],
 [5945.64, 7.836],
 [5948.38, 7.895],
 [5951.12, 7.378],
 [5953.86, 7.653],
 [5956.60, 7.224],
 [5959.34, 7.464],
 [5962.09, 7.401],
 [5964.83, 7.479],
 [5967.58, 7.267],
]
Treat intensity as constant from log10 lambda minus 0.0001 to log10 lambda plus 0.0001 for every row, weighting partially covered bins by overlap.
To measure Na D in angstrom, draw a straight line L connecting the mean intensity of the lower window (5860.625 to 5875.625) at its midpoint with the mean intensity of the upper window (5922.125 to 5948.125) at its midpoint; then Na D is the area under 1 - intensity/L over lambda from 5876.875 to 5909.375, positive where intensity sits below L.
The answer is 3.7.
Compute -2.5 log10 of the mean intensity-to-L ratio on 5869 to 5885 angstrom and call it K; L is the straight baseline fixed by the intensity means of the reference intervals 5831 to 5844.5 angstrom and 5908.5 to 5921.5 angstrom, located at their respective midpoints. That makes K 0.02 mag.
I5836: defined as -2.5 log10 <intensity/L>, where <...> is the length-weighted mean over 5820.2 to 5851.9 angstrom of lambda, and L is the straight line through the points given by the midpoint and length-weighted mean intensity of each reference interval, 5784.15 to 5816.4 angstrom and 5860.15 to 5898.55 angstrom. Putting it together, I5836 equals -0.063 mag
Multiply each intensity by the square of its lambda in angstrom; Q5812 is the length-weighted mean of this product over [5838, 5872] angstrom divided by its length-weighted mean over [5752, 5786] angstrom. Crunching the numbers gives 1.0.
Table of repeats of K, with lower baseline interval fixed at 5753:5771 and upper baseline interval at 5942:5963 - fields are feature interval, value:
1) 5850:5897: 0.09 mag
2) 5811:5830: 0.00 mag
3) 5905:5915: 0.02 mag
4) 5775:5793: 0.05 mag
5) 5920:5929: 0.00 mag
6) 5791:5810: 0.01 mag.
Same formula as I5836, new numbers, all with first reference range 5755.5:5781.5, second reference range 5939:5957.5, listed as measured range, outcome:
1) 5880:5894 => 0.20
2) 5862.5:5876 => 0.02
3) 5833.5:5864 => 0.01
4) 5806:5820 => 0.01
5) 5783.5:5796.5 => 0.03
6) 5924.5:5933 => 0.01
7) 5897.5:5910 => 0.07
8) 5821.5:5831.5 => -0.01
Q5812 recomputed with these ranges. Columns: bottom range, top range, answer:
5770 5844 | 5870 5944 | 0.96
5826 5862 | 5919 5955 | 1.01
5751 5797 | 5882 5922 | 0.92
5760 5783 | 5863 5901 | 0.91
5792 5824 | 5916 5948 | 1.02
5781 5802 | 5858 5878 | 1.02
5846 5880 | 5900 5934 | 1.00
